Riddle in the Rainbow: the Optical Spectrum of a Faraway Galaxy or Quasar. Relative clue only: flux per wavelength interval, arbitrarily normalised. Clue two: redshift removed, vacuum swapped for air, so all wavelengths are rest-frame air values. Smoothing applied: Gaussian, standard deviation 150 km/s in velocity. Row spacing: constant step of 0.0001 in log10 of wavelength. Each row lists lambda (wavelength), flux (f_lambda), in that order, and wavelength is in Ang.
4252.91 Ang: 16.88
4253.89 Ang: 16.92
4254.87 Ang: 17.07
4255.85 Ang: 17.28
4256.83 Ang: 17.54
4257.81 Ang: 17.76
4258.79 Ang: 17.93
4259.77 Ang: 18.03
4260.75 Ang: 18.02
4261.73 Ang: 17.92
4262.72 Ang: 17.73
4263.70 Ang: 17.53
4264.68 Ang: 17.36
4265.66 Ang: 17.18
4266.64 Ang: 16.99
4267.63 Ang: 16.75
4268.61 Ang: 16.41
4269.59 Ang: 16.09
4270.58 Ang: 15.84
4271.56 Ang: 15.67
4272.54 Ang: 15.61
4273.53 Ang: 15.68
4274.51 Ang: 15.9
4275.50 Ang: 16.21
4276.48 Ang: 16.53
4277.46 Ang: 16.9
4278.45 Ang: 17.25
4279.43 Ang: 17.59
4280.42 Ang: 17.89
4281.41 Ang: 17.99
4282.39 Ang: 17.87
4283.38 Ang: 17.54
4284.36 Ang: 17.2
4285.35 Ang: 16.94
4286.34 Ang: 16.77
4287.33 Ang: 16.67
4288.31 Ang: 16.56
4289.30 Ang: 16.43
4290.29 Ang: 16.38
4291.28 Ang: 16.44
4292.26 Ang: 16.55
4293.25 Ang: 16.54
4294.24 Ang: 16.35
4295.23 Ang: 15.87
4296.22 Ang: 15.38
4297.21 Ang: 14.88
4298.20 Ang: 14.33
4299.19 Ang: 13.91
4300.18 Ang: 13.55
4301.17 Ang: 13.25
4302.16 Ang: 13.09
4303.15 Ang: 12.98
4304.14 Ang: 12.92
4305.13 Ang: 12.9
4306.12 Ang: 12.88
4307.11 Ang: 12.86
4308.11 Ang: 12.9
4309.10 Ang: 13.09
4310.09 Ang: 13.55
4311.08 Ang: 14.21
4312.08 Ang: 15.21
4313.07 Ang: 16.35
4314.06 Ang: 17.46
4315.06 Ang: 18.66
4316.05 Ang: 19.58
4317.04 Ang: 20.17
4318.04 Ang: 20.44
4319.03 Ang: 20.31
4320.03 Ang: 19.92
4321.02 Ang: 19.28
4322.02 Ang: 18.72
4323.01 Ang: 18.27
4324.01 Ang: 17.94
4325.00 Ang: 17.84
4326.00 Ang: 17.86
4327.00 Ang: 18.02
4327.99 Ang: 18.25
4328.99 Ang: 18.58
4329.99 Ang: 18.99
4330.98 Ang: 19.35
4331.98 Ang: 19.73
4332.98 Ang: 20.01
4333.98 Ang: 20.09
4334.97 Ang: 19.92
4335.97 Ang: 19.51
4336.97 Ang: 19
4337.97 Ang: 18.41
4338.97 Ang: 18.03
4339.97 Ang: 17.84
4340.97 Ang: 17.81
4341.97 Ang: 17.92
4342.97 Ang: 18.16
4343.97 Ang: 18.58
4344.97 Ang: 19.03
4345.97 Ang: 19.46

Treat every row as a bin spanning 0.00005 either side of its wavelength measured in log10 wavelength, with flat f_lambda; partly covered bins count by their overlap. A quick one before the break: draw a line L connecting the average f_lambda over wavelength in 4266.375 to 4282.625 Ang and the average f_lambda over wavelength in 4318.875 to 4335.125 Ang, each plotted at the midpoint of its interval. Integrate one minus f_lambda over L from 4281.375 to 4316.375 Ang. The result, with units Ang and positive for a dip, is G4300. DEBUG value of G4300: 4.5 Ang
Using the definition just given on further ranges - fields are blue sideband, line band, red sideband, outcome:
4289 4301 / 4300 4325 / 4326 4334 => 1.76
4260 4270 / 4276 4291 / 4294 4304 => -1.43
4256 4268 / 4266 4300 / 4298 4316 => -0.83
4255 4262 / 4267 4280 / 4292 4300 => 0.33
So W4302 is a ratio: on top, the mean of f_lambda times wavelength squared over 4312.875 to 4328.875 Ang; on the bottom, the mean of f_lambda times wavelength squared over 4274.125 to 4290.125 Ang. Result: 1.1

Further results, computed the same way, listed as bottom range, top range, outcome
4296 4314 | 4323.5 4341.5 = 1.37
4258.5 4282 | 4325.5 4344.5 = 1.14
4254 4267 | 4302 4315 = 0.82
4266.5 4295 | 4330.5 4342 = 1.17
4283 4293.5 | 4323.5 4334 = 1.14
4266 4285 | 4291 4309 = 0.86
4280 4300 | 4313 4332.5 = 1.17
